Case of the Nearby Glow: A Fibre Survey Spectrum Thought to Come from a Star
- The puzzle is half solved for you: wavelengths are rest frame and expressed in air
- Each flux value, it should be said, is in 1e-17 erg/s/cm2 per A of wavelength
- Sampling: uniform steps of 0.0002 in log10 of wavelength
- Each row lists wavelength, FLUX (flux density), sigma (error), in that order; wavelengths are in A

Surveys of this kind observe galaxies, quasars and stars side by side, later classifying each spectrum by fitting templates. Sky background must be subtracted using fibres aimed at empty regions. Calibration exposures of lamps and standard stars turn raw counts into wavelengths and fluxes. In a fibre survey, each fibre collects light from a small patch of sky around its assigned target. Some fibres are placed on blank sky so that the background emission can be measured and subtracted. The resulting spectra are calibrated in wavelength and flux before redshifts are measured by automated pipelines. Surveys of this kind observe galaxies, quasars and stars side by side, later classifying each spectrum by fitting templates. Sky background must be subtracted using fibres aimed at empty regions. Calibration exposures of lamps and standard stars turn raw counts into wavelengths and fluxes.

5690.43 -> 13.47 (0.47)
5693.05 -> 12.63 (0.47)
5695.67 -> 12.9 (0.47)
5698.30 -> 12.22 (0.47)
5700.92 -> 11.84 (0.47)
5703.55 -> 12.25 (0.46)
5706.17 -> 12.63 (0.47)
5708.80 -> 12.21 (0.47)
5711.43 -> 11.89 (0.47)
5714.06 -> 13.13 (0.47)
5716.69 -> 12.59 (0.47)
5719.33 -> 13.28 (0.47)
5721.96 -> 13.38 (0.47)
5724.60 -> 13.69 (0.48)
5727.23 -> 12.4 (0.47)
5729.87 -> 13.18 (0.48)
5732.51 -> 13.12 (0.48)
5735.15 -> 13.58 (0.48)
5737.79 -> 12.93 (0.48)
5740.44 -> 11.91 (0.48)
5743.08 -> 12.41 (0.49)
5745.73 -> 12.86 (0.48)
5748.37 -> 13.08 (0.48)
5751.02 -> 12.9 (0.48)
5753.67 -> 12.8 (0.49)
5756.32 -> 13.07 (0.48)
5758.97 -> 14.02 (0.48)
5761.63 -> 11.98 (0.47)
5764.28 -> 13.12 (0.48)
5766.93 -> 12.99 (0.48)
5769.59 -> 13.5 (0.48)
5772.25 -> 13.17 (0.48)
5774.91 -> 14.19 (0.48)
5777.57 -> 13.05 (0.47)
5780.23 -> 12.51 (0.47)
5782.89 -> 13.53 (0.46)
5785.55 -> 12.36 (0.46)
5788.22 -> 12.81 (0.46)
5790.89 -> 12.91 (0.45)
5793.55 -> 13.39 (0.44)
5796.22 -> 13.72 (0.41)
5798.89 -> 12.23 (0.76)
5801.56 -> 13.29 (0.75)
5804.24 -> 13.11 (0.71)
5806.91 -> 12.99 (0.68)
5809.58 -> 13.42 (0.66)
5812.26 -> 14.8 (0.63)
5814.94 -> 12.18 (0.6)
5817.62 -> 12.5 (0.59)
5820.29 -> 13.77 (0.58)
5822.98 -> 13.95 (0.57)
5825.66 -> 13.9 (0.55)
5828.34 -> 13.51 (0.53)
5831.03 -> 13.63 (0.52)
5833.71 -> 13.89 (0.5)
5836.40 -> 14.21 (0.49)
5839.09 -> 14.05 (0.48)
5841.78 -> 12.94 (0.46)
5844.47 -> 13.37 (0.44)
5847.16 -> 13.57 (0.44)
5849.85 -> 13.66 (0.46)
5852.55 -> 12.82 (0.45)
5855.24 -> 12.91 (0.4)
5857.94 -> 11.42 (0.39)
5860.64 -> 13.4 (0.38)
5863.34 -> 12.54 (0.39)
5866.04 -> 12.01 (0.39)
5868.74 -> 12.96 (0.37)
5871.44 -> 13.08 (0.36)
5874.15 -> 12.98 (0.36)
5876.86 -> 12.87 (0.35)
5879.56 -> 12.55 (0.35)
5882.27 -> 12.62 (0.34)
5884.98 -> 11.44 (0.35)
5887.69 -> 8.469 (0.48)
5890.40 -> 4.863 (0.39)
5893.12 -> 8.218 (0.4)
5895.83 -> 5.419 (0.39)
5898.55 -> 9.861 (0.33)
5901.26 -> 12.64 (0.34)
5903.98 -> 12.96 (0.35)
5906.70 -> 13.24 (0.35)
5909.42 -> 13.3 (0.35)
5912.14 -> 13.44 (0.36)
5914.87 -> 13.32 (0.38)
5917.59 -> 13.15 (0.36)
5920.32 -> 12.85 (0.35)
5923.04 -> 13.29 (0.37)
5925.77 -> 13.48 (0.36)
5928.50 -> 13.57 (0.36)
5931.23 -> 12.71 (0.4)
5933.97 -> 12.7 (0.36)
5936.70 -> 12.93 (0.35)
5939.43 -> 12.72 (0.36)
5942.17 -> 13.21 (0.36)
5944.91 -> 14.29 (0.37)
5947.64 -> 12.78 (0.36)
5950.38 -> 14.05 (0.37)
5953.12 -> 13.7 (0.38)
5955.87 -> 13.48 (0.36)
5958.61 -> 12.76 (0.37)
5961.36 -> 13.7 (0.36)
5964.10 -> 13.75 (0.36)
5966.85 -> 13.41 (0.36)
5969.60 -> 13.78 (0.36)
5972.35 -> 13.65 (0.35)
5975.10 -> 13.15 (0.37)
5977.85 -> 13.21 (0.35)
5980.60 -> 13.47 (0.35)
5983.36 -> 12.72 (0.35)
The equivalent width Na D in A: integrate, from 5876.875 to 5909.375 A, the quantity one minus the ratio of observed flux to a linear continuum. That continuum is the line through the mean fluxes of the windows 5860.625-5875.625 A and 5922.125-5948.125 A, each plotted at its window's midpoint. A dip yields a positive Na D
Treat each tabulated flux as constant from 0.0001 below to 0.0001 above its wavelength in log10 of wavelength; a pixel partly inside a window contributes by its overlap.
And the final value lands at 6.2 A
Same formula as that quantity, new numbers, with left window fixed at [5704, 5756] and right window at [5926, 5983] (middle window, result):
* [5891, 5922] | 4.01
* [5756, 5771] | -0.24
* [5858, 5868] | 0.48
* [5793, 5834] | -1.12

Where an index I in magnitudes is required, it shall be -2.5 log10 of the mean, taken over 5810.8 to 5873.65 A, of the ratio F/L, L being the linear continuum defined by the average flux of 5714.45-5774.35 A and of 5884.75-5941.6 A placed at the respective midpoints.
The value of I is -0.09 mag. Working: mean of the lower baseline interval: 13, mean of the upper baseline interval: 11.7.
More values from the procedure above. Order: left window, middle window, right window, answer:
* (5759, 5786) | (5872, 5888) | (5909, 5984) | 0.10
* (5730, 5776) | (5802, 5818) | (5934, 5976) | -0.01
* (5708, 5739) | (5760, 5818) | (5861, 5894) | -0.07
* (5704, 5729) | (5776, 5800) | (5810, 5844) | 0.03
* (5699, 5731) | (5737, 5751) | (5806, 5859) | 0.02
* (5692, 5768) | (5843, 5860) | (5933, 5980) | 0.01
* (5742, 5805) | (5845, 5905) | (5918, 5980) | 0.15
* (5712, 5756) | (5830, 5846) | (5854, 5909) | -0.16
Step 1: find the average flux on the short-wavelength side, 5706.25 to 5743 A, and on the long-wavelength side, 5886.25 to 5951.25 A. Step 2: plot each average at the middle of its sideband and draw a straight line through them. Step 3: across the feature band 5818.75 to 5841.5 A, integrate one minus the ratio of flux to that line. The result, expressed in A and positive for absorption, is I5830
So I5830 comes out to -2.7 A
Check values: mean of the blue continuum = 12.8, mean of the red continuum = 12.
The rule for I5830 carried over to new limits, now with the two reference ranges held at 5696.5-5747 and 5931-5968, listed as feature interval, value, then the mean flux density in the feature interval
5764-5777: -0.6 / 13.4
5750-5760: -0.3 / 13.2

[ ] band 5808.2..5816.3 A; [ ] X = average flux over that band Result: 13.5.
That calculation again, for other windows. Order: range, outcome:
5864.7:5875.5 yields 12.8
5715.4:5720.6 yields 12.9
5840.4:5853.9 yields 13.3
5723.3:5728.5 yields 13.1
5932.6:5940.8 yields 12.8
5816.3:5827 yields 13.5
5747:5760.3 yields 13.2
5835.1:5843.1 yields 13.7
